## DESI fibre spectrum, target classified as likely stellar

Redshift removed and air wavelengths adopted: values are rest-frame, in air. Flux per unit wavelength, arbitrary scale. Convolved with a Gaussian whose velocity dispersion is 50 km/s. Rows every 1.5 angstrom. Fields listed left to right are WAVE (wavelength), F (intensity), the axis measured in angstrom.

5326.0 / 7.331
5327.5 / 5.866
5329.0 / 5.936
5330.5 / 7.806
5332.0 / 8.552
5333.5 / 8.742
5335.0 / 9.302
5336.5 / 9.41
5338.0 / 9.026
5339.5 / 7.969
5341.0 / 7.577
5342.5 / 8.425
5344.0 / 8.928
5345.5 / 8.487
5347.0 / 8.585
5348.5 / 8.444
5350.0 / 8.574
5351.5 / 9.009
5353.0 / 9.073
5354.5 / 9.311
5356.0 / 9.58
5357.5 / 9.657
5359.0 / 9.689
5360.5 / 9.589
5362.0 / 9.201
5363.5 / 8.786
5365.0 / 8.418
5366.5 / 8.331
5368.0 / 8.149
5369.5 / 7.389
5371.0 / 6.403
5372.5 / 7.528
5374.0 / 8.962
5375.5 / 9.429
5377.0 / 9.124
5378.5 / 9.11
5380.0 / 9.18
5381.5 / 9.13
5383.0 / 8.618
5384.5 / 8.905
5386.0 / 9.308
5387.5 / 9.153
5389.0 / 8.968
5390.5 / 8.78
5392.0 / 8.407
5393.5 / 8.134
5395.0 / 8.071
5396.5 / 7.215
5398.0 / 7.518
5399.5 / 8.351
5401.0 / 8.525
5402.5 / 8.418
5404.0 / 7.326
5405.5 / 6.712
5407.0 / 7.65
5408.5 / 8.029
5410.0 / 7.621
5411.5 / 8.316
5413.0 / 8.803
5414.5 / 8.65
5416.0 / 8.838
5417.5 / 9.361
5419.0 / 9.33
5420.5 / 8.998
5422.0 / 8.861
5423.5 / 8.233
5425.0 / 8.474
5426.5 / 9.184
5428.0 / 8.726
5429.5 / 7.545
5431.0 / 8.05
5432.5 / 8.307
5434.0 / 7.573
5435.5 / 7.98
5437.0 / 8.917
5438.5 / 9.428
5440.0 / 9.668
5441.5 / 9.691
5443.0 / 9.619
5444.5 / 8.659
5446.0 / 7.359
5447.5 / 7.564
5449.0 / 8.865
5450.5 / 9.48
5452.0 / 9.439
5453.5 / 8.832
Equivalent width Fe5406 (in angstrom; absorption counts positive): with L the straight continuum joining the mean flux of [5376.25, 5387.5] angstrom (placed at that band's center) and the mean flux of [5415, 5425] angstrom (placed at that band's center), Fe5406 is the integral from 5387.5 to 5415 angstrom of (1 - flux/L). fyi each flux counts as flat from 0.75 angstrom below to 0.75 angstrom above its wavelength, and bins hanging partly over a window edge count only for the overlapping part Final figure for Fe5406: 2.7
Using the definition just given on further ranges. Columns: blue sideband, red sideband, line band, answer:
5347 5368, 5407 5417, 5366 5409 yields 1.67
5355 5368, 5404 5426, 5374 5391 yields -0.46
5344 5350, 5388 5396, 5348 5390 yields -1.54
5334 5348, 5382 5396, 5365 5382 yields 0.49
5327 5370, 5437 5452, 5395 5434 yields 2.51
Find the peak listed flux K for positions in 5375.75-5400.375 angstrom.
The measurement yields 9.308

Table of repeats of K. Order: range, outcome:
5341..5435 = 9.689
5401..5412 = 8.525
